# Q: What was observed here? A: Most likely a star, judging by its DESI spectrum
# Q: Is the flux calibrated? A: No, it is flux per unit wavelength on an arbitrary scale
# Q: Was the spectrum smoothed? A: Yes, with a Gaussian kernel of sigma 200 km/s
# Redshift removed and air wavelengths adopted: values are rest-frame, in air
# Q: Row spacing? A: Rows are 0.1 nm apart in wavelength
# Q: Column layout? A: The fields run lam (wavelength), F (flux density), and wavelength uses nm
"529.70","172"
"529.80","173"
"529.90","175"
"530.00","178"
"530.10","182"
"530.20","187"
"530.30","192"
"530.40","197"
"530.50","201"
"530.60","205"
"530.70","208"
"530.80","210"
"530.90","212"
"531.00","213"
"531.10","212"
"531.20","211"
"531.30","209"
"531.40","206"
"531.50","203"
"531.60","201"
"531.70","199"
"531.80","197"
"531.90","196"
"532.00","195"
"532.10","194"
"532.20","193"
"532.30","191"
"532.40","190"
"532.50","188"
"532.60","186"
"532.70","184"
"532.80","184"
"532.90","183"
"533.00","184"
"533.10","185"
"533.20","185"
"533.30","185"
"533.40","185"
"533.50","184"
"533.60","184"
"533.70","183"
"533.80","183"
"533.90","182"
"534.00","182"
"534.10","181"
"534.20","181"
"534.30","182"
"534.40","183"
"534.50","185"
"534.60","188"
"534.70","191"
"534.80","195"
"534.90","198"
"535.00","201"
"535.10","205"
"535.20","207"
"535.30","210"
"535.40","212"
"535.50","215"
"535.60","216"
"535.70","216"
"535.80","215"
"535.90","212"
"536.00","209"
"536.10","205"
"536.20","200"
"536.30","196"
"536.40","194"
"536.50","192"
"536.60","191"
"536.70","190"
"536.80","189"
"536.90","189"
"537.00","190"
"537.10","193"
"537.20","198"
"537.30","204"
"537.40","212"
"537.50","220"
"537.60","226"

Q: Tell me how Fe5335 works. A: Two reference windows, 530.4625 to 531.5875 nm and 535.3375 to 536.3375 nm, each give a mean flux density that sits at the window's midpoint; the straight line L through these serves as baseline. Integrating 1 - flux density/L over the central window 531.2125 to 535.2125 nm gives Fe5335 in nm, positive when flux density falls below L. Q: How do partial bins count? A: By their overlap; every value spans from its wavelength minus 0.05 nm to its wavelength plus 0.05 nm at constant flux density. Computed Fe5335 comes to 0.35 nm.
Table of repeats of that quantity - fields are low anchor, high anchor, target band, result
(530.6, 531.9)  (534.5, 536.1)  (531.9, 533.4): 0.13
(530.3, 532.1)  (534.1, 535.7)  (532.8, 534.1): 0.11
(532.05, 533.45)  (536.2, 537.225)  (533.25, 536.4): -0.10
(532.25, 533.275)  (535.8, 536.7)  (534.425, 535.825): -0.05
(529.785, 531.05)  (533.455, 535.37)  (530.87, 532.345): -0.06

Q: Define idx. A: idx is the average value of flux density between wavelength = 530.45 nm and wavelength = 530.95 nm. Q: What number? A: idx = 207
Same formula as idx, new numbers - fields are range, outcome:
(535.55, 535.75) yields 216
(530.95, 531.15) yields 212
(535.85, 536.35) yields 204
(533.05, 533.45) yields 185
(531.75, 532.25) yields 195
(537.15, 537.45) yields 205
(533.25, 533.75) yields 184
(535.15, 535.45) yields 210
